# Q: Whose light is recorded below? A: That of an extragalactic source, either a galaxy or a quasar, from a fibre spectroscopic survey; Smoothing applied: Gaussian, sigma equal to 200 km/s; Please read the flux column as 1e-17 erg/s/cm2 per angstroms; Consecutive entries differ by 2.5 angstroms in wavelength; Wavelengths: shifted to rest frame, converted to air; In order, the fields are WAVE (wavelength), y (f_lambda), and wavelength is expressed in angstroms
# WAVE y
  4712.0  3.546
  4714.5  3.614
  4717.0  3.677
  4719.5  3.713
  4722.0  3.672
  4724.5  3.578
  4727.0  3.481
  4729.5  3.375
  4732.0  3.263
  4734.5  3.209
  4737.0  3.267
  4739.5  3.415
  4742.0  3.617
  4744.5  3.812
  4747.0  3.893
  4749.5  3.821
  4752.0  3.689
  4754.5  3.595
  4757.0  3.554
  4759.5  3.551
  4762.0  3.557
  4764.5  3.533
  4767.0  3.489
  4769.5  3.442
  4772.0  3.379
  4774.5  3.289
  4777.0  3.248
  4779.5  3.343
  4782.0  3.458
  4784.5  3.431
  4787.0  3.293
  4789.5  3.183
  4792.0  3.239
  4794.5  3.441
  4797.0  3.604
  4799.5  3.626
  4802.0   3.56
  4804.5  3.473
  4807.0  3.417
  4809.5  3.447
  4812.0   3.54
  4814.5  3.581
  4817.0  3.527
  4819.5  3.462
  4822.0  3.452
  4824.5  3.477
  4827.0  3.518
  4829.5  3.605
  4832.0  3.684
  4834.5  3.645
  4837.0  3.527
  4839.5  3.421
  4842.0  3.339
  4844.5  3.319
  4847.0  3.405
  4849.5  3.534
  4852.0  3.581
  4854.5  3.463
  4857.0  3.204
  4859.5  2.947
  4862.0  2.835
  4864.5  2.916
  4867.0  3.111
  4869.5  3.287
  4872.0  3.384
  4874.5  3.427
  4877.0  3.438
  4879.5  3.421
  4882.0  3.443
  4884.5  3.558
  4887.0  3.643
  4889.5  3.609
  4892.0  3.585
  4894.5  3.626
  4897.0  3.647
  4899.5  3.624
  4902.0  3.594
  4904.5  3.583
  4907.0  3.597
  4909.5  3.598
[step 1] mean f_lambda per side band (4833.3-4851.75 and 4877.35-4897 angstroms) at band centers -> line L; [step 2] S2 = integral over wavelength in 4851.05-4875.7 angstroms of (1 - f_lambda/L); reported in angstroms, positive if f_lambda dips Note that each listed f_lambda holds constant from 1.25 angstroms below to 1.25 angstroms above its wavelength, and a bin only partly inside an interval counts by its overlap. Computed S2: 2.1 angstroms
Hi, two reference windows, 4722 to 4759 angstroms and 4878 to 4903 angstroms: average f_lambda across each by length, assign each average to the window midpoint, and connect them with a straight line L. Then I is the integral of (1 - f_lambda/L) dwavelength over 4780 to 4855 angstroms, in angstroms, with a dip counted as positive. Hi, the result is 1.81 angstroms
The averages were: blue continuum 3.55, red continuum 3.57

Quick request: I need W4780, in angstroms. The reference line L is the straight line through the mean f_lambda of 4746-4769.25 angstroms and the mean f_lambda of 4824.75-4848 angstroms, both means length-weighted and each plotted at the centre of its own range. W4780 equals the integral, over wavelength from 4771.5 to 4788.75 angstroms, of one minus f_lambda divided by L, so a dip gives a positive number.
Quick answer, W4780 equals 1.2 angstroms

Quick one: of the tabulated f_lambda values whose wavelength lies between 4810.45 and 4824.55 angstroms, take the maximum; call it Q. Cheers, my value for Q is 3.581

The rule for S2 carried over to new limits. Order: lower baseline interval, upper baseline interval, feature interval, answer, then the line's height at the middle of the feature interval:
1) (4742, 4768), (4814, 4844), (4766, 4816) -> 2.21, 3.58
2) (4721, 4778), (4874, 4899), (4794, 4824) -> 0.12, 3.53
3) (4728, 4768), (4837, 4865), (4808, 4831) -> -1.00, 3.37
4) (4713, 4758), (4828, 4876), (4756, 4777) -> 0.31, 3.51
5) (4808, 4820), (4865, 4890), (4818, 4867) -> 1.25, 3.47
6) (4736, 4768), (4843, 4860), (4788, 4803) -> 0.27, 3.5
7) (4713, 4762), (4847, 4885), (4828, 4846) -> -0.76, 3.36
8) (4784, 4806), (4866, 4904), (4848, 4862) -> 0.70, 3.47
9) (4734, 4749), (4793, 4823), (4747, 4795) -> 1.09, 3.54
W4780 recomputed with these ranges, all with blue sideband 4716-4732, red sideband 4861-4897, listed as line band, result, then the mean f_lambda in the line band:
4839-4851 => 0.1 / 3.41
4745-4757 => -0.7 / 3.73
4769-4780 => 0.5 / 3.33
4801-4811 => 0.0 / 3.47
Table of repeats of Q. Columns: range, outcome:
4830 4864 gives 3.684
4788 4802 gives 3.626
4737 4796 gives 3.893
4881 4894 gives 3.643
